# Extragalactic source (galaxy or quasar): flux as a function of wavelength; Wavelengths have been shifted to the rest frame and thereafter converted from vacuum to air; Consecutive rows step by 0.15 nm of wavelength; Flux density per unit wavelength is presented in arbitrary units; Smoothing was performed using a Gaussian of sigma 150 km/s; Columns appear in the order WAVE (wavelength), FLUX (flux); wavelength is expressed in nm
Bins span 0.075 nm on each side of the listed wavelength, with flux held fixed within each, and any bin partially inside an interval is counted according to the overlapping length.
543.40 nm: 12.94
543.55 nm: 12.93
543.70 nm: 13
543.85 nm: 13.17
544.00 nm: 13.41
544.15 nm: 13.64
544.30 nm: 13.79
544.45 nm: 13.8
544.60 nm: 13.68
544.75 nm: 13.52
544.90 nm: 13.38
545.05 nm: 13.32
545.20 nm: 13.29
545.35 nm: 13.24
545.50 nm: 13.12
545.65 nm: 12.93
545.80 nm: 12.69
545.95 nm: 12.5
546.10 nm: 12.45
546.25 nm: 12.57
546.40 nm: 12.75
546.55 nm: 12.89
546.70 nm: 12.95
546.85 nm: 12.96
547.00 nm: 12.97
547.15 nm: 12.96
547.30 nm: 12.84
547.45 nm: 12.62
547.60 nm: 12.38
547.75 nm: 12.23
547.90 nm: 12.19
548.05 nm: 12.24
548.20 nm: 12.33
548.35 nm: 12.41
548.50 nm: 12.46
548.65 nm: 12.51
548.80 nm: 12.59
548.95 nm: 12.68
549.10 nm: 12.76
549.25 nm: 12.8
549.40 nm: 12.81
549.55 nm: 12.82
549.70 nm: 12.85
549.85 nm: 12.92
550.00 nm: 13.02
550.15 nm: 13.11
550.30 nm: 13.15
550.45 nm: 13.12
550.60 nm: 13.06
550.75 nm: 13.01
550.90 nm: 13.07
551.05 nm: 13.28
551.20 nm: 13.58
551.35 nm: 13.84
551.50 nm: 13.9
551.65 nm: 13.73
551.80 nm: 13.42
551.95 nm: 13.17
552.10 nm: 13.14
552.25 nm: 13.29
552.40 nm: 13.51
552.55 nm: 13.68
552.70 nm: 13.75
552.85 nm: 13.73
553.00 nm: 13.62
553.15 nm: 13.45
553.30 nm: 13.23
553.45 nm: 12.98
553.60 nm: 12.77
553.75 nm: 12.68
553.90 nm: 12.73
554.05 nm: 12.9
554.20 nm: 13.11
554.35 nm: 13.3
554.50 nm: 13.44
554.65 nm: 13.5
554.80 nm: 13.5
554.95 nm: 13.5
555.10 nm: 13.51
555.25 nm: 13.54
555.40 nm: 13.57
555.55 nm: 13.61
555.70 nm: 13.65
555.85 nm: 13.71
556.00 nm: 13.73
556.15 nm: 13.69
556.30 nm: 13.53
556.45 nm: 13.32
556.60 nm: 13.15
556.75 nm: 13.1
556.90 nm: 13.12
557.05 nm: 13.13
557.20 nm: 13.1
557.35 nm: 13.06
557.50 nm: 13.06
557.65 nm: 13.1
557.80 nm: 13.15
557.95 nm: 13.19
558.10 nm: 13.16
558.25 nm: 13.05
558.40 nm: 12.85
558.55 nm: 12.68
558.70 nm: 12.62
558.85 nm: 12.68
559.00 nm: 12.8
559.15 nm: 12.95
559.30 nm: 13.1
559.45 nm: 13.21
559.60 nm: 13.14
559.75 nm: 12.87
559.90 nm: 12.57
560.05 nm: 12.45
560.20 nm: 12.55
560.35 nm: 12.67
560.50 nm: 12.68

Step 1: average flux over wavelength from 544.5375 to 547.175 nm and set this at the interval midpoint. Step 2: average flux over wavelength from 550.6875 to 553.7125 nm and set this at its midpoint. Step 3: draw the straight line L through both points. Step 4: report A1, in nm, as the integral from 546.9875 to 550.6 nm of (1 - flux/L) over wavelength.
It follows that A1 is 0.13 nm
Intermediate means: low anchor 13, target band 12.7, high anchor 13.4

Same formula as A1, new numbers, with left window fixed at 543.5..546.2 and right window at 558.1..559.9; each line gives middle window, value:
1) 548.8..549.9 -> 0.027 nm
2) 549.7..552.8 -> -0.061 nm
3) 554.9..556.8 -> -0.080 nm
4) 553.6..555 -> -0.016 nm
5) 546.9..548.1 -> 0.053 nm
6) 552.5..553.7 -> -0.032 nm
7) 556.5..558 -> -0.021 nm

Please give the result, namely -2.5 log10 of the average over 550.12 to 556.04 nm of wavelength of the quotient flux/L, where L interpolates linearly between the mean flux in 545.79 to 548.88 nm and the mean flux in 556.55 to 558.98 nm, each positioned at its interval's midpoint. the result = -0.05 mag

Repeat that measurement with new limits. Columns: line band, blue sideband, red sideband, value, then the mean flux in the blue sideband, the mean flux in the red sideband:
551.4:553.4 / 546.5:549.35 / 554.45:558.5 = -0.04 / 12.6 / 13.3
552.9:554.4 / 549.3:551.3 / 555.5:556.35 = 0.03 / 13.1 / 13.7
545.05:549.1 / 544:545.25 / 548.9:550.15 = 0.04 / 13.5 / 12.9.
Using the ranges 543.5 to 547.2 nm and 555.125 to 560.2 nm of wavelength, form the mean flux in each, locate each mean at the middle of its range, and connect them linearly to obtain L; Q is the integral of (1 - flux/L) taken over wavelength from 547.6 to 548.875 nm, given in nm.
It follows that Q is 0.07 nm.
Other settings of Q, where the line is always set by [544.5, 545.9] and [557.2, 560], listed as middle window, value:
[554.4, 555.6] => -0.04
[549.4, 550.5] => 0.01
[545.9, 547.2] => 0.04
